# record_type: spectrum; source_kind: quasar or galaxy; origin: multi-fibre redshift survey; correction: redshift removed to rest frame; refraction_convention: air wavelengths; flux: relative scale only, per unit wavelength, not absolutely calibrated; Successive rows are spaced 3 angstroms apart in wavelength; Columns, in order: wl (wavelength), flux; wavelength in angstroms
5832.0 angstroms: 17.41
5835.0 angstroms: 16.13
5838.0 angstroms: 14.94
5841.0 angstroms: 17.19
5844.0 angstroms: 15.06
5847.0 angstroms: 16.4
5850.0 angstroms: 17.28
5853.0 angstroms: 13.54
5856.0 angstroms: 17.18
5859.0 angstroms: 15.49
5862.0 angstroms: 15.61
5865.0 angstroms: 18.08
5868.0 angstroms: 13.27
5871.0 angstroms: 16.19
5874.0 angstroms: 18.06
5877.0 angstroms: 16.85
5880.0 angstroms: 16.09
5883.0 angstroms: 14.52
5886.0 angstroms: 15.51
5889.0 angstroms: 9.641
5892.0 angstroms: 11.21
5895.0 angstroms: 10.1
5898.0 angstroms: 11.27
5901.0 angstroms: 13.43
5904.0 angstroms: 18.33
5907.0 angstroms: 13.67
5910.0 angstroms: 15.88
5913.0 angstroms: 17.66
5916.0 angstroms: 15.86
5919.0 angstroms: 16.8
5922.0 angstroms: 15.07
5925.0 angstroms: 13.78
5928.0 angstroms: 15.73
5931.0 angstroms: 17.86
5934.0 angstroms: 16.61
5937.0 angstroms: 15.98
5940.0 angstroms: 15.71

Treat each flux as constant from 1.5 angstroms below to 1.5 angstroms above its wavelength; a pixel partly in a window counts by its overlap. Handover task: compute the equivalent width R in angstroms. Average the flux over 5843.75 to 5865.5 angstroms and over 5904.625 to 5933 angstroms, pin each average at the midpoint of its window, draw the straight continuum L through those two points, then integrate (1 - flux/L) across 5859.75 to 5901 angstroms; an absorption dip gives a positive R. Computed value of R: 4.3 angstroms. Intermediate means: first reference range 16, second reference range 15.9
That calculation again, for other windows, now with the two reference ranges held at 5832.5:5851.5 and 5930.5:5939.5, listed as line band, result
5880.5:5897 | 4.0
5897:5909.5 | 1.5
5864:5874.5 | 0.1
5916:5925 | 0.5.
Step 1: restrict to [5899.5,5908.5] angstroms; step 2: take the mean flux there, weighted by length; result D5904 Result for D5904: 15.1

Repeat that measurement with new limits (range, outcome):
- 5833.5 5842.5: 16.1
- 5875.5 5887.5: 15.7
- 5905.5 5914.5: 15.7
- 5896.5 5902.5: 12.3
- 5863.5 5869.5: 15.7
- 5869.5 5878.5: 17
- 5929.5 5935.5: 17.2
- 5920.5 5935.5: 15.8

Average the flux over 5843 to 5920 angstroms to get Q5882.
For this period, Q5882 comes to 15.1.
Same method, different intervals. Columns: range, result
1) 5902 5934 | 16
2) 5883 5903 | 12.2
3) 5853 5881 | 16.2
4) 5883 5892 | 12.7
